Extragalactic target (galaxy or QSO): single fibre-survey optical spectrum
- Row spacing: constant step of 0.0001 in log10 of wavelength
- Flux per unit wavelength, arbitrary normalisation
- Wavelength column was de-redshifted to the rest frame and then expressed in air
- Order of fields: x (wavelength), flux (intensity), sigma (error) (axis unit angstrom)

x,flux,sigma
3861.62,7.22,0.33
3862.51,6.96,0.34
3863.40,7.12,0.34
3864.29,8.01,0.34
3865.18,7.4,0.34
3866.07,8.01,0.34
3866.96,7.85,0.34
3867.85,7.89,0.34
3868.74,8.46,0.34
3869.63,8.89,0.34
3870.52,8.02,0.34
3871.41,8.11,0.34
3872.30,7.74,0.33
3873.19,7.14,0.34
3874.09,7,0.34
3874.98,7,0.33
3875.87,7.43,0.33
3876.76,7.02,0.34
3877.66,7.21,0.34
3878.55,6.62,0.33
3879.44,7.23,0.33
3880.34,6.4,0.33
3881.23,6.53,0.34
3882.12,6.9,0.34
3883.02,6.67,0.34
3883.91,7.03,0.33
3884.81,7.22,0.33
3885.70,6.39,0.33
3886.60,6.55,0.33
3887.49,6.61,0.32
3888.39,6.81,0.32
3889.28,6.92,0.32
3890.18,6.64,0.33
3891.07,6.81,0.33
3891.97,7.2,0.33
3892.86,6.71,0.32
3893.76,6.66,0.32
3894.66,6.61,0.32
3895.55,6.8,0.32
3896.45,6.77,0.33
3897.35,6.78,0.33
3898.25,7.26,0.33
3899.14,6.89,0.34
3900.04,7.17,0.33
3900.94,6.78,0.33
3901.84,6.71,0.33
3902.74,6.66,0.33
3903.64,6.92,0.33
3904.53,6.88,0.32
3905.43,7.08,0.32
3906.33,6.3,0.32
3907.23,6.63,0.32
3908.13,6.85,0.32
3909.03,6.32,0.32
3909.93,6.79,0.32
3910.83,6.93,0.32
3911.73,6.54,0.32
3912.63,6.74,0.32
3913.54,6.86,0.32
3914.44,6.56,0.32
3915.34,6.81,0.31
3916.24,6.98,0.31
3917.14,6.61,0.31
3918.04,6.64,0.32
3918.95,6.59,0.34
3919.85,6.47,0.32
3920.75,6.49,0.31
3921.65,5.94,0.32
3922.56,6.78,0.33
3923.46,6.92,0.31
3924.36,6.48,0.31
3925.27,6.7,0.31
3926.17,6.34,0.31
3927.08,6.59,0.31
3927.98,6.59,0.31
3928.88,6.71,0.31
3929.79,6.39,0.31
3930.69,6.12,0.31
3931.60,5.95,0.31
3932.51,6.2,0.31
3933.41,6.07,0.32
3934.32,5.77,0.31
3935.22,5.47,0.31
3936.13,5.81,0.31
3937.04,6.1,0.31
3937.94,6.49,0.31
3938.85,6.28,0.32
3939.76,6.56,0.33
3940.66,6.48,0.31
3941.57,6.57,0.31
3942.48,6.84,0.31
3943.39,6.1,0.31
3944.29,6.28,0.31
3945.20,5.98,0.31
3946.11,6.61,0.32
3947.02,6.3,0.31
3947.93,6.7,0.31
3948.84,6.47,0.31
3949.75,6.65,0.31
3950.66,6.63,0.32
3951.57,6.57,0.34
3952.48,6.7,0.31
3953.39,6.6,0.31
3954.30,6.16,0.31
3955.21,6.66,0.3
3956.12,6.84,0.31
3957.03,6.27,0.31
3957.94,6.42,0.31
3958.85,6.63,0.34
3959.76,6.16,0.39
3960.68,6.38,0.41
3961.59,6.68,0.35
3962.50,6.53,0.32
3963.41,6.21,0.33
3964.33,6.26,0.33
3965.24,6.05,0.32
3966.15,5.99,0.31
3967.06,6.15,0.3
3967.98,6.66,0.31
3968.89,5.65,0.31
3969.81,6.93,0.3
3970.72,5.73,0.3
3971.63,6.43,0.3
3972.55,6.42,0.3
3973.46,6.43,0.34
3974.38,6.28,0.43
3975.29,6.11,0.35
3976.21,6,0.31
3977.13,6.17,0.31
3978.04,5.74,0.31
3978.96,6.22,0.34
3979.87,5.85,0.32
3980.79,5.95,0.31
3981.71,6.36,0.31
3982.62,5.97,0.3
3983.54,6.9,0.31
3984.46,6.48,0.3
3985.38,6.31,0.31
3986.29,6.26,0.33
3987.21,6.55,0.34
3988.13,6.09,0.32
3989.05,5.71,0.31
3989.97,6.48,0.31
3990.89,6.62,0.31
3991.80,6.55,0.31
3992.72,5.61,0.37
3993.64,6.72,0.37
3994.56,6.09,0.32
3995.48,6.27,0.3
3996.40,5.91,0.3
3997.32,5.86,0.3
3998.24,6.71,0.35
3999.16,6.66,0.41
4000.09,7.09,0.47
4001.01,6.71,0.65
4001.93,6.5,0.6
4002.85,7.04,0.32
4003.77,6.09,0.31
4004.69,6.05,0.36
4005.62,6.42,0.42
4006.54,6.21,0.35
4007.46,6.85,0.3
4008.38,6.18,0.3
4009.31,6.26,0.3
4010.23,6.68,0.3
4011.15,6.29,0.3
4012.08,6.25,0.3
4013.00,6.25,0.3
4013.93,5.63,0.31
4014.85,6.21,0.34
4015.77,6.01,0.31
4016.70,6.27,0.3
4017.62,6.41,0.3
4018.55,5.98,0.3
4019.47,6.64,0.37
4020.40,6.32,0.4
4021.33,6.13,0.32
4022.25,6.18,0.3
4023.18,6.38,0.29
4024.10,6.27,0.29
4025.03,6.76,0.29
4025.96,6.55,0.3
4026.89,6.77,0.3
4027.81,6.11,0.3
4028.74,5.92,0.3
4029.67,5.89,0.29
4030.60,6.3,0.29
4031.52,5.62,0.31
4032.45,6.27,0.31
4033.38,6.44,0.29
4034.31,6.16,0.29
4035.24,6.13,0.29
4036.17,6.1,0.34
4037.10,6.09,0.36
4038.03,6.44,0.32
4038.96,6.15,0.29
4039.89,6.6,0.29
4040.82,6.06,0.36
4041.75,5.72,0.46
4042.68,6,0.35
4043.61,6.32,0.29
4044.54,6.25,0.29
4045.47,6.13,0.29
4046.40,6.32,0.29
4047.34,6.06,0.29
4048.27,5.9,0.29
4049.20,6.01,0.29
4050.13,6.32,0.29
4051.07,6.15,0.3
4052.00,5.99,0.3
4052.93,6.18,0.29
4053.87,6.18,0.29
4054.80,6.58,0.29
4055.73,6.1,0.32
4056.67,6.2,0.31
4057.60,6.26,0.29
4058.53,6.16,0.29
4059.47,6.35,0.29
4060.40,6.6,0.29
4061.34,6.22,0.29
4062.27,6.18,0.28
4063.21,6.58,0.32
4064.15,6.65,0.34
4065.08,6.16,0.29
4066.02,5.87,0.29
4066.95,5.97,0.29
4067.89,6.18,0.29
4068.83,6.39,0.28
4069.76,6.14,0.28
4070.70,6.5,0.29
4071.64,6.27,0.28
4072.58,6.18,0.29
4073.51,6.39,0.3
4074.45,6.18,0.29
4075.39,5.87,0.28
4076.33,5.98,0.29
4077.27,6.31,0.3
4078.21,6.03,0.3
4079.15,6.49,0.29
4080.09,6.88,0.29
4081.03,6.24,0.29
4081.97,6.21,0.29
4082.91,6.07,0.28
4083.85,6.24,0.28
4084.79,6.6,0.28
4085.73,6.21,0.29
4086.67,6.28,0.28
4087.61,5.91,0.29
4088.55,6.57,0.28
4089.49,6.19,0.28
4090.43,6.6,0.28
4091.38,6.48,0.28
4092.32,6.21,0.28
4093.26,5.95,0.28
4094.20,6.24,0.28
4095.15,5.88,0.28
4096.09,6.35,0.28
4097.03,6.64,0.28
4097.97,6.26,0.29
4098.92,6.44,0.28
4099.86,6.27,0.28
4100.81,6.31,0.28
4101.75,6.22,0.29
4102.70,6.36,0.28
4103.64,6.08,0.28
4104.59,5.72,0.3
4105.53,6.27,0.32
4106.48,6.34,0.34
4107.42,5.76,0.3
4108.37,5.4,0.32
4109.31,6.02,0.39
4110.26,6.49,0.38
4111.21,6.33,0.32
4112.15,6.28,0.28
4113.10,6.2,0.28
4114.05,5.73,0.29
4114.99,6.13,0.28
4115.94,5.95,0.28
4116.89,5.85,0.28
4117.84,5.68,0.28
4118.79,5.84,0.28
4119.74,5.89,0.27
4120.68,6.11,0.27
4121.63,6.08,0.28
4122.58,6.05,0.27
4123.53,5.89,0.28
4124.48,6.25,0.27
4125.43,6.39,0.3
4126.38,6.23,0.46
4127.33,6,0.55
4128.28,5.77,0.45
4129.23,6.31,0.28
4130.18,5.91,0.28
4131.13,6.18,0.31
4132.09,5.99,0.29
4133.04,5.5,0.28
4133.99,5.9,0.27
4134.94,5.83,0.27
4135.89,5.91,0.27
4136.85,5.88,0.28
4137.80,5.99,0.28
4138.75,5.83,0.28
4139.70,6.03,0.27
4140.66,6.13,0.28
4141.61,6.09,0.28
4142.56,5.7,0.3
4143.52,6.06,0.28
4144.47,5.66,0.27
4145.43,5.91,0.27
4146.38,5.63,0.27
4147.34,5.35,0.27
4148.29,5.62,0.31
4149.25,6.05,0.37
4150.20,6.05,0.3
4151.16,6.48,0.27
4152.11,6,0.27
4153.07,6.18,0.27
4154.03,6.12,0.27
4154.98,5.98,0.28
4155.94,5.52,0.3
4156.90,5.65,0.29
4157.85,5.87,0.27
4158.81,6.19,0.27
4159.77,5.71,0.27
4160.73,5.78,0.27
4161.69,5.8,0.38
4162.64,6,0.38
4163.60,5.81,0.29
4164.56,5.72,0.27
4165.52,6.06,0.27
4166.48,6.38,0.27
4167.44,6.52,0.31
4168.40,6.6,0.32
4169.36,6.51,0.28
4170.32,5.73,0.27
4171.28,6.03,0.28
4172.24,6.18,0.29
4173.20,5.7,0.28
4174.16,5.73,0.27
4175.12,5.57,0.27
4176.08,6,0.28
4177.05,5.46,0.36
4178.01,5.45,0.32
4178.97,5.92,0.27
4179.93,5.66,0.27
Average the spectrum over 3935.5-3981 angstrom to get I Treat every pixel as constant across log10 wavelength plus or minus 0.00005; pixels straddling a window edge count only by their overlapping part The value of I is 6.33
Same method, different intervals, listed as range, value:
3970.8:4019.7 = 6.29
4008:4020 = 6.23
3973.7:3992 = 6.23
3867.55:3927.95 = 6.89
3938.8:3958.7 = 6.49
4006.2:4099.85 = 6.25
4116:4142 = 5.98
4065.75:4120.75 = 6.18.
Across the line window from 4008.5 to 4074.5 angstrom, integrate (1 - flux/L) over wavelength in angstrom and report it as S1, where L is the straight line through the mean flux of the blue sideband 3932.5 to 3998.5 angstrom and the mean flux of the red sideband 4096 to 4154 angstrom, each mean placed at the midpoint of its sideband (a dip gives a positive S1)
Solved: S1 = -0.6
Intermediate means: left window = 6.3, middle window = 6.23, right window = 6.03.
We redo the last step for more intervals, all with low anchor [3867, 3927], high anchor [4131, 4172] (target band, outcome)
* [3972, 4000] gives 1.3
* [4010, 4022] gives 0.4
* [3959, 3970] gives 0.6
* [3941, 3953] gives 0.4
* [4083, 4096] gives -0.2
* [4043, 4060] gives 0.4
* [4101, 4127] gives 0.1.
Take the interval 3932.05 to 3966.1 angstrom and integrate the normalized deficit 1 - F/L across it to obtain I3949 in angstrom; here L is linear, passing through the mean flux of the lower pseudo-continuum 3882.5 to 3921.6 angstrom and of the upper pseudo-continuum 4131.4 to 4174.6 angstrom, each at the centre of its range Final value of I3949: 1.2 angstrom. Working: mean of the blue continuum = 6.75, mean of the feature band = 6.36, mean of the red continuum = 5.94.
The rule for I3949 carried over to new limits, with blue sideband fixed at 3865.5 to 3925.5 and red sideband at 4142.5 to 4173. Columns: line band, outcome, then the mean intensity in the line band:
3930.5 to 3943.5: 1.1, 6.19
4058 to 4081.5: 0.1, 6.27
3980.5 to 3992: 0.5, 6.33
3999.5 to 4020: 0.5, 6.36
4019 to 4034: 0.4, 6.28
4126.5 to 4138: 0.2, 5.94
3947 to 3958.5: 0.3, 6.55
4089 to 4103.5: -0.2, 6.29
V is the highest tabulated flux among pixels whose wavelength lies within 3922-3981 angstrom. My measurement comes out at 6.93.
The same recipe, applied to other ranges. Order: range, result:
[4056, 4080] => 6.65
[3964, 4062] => 7.09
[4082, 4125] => 6.64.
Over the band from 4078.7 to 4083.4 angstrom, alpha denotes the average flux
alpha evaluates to 6.38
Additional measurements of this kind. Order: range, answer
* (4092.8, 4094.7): 6.08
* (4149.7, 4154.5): 6.17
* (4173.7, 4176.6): 5.75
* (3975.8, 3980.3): 6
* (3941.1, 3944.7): 6.45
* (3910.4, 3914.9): 6.72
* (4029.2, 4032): 5.94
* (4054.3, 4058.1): 6.3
